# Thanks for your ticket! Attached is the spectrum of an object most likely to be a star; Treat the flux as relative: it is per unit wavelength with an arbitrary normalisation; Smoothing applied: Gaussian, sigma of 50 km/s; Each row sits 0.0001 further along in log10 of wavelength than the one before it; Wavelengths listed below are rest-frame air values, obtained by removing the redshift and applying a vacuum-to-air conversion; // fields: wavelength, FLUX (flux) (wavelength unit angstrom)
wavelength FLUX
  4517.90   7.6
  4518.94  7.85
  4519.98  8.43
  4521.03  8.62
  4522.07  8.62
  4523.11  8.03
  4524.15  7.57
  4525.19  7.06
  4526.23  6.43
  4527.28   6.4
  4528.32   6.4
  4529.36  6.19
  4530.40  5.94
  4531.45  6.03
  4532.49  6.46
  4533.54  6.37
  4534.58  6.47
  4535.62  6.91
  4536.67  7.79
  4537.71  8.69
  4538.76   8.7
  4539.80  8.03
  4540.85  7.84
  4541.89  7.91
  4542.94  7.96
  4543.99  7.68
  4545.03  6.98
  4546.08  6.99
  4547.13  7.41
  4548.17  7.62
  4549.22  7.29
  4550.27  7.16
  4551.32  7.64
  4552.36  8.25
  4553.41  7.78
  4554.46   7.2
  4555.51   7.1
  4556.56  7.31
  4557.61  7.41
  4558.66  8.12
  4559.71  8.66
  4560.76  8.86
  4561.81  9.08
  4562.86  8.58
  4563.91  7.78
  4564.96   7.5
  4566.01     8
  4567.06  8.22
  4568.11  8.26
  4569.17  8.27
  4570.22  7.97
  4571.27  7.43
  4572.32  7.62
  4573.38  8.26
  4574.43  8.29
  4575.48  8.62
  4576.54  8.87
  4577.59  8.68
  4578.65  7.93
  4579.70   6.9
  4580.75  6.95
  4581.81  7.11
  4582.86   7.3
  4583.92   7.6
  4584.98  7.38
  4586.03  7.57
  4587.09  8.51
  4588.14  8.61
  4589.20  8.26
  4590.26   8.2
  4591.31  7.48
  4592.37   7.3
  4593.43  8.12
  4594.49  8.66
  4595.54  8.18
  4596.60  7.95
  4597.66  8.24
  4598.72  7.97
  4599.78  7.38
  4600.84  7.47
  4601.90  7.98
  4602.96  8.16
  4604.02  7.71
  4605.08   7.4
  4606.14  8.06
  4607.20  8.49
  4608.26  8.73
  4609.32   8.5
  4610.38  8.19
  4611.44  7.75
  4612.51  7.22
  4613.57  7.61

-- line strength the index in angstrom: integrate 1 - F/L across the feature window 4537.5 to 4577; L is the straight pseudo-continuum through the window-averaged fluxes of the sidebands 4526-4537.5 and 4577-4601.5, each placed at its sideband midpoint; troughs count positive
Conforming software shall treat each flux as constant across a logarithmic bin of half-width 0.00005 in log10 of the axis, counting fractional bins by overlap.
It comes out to -4.5 angstrom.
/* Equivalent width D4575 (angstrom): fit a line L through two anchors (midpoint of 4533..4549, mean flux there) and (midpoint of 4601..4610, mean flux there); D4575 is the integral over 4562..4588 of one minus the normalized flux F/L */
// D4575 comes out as -0.3 angstrom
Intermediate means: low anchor 7.55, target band 7.93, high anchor 8.11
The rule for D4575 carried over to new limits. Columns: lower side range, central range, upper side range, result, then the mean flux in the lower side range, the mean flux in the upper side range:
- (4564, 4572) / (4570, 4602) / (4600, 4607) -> -0.1 angstrom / 7.94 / 7.81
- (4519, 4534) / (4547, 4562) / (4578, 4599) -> -0.8 angstrom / 7.06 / 7.81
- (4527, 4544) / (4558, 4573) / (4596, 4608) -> -1.3 angstrom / 7.16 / 7.91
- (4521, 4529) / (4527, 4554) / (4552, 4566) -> 1.2 angstrom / 7.3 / 7.97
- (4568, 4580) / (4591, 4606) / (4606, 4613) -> 0.5 angstrom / 8.1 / 8.14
